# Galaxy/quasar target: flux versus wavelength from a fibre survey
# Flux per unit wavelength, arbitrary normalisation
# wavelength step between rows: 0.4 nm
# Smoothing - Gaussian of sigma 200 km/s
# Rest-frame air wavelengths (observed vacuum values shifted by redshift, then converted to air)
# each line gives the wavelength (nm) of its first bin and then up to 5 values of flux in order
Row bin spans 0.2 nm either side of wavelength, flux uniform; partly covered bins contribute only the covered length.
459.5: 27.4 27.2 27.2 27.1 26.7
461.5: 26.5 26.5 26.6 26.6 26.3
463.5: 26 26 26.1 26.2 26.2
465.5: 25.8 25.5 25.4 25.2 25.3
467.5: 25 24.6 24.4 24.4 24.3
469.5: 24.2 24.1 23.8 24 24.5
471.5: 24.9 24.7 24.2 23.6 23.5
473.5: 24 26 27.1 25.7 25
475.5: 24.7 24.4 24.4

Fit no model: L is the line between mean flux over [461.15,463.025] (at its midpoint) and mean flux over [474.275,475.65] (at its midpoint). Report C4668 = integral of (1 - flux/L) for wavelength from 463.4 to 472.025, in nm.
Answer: 0.35 nm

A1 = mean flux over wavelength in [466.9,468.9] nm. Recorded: 24.7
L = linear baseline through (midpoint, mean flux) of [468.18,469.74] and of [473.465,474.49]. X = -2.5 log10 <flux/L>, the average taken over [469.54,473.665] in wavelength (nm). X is 0.05 mag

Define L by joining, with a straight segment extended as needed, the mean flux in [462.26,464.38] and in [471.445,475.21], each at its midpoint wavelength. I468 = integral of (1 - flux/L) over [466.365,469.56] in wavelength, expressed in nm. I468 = 0.11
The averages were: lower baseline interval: 26.3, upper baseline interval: 24.9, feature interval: 24.7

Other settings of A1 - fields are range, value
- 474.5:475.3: 25.4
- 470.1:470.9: 23.9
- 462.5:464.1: 26.2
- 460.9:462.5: 26.6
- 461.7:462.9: 26.6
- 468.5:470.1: 24.2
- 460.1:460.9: 27.1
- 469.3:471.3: 24.1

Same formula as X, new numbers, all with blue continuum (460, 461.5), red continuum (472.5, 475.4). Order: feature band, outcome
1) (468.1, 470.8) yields 0.06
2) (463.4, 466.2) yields 0.02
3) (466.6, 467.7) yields 0.04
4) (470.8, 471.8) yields 0.03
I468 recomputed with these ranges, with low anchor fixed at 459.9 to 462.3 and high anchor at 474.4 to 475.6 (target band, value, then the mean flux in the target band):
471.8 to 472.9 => 0.06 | 24.1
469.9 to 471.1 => 0.08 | 24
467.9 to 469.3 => 0.09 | 24.4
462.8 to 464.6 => 0.03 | 26.1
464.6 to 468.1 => 0.11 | 25.4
